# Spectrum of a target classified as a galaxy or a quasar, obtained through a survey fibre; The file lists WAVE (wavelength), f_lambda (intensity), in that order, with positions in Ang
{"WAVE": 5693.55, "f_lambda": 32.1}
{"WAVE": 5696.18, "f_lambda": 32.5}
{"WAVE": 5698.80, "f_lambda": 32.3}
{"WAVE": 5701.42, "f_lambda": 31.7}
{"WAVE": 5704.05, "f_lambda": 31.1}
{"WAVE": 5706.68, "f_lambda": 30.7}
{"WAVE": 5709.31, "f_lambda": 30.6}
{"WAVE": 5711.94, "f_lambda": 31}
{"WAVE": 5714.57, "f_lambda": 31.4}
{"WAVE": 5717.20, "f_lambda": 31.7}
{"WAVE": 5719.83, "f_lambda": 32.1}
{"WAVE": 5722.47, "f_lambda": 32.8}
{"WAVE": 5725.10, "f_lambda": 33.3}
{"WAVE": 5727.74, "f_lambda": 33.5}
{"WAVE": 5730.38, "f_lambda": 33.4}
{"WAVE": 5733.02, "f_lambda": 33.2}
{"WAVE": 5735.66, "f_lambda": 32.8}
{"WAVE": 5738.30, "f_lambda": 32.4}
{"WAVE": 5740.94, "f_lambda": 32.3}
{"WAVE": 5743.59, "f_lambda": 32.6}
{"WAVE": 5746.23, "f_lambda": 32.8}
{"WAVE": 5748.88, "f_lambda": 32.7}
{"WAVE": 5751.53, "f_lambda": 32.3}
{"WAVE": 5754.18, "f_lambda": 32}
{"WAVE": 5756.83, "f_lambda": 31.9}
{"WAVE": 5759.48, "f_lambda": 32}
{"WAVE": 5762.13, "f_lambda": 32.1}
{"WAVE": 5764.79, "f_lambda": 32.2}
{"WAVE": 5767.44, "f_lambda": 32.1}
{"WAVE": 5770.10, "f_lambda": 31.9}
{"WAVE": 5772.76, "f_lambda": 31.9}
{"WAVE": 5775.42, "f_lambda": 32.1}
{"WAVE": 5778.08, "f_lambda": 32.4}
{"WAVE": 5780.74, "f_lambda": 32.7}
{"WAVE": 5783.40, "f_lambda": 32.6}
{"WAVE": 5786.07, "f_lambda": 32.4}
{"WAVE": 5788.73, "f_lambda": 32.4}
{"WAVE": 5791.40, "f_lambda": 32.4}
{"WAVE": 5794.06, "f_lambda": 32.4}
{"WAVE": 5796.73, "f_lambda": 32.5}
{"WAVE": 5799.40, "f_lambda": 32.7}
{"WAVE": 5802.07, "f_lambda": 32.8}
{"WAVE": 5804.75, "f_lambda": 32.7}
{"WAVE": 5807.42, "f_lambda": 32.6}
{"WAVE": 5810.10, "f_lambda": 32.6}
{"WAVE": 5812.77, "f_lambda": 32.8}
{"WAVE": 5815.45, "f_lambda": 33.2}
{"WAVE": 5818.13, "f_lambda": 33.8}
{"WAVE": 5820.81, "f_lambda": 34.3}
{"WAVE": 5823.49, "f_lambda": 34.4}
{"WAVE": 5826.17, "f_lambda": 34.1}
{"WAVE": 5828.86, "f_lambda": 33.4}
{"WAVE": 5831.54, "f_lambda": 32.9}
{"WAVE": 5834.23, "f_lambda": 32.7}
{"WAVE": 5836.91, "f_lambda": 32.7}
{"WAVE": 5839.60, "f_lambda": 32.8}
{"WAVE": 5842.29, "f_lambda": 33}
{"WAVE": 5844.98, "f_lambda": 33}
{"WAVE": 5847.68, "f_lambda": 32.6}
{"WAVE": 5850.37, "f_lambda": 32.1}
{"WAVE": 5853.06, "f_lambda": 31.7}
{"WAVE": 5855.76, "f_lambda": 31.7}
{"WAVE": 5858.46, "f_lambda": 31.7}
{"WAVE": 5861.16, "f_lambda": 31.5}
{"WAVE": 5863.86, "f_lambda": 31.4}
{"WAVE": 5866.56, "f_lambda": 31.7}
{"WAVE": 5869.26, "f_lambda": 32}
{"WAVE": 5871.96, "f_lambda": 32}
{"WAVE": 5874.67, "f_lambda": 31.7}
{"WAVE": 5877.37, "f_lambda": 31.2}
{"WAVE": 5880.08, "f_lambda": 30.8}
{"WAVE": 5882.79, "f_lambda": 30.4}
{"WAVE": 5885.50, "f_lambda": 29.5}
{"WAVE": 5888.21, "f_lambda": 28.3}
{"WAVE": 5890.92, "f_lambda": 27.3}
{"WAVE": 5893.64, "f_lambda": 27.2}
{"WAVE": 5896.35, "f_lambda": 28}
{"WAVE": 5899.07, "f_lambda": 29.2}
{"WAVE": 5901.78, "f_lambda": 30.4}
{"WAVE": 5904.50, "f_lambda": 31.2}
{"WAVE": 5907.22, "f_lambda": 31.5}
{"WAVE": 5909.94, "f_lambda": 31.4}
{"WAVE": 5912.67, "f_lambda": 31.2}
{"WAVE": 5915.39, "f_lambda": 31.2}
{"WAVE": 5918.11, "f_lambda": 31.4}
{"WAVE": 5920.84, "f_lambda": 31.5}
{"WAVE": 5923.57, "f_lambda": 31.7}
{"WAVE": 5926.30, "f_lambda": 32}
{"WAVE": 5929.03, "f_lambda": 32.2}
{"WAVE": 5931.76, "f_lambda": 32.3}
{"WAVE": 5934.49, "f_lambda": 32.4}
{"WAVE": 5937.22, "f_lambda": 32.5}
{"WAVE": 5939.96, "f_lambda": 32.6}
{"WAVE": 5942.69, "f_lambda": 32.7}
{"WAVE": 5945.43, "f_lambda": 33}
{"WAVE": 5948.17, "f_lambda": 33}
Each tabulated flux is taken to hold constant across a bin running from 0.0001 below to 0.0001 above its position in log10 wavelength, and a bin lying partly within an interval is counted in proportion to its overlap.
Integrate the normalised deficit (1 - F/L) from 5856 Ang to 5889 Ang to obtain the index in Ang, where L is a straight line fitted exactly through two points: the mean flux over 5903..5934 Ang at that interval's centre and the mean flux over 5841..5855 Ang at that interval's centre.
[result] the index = 1.1 Ang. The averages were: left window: 32.4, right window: 31.6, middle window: 31.1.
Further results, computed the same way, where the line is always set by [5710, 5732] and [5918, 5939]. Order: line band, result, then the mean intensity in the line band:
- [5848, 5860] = 0.11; 31.9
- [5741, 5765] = 0.02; 32.3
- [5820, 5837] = -0.71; 33.5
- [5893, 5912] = 1.23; 30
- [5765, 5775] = 0.09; 32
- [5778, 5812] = -0.33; 32.6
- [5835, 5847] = -0.25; 32.8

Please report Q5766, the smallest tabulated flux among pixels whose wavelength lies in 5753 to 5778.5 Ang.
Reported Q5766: 31.9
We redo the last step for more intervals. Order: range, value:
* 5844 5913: 27.2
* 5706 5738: 30.6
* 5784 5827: 32.4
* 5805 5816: 32.6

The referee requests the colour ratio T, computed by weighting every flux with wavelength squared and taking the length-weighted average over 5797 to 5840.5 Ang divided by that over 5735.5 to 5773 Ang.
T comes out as 1.05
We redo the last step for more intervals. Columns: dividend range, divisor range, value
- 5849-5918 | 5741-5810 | 0.98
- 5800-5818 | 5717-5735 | 1.03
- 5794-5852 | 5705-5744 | 1.06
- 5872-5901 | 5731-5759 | 0.95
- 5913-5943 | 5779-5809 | 1.03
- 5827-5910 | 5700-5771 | 1.01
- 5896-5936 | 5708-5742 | 1.03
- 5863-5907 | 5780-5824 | 0.94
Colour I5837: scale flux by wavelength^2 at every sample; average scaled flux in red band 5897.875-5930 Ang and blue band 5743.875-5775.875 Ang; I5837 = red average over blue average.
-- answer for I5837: 1.0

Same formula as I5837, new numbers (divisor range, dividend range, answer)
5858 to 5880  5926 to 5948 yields 1.05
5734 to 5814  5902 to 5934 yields 1.02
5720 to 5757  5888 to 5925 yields 0.98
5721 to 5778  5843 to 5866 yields 1.02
